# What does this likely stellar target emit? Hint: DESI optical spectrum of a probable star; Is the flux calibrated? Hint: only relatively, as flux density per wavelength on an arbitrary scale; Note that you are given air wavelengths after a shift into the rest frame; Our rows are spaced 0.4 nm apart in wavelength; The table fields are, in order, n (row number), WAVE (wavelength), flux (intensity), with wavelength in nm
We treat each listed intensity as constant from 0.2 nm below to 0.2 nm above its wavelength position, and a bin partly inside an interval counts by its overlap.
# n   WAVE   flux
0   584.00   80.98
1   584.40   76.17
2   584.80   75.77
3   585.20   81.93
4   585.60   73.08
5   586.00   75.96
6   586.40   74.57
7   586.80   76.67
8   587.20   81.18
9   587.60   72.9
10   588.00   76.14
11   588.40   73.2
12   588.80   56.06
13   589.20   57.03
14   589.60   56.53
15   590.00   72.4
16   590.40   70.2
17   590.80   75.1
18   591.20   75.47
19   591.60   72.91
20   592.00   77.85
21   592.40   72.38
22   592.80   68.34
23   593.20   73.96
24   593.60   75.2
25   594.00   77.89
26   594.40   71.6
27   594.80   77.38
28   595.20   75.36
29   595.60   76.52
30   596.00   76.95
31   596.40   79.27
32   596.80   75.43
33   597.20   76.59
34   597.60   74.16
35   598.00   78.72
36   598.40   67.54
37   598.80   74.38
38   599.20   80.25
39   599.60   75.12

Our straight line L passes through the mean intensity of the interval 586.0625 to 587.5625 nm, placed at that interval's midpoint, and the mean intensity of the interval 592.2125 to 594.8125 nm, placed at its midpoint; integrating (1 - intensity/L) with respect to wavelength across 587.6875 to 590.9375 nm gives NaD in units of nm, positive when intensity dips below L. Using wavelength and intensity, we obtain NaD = 0.36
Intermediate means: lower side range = 76.8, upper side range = 73.6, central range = 67.1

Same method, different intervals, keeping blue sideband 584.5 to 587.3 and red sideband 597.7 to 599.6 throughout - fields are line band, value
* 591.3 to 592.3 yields 0.013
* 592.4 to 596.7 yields 0.033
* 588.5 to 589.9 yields 0.321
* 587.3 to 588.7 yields 0.060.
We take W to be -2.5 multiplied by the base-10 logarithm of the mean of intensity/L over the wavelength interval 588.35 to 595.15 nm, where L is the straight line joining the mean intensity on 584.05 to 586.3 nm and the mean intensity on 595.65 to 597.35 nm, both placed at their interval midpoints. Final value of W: 0.09 mag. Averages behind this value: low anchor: 76.8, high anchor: 77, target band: 70.8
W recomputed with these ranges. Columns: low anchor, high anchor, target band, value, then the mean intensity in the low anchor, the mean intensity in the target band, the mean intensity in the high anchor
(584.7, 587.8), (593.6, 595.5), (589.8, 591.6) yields 0.04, 76.5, 73.2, 75.6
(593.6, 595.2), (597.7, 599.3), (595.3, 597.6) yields -0.02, 75.5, 76.6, 74.8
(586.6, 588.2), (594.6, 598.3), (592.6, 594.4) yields 0.04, 76.7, 73.6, 76.5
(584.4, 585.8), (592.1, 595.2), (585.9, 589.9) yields 0.09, 76.8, 69.9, 74.1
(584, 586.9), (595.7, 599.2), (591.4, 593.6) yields 0.04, 76.6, 73.3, 75.7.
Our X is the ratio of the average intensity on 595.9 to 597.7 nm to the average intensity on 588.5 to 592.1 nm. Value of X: 1.1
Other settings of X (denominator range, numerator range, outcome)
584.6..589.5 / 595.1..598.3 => 1.05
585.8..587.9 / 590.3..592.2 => 0.98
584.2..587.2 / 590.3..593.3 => 0.96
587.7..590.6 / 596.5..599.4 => 1.14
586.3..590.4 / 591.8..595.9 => 1.07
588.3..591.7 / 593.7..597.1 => 1.13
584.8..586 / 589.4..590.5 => 0.86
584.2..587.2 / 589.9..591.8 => 0.96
